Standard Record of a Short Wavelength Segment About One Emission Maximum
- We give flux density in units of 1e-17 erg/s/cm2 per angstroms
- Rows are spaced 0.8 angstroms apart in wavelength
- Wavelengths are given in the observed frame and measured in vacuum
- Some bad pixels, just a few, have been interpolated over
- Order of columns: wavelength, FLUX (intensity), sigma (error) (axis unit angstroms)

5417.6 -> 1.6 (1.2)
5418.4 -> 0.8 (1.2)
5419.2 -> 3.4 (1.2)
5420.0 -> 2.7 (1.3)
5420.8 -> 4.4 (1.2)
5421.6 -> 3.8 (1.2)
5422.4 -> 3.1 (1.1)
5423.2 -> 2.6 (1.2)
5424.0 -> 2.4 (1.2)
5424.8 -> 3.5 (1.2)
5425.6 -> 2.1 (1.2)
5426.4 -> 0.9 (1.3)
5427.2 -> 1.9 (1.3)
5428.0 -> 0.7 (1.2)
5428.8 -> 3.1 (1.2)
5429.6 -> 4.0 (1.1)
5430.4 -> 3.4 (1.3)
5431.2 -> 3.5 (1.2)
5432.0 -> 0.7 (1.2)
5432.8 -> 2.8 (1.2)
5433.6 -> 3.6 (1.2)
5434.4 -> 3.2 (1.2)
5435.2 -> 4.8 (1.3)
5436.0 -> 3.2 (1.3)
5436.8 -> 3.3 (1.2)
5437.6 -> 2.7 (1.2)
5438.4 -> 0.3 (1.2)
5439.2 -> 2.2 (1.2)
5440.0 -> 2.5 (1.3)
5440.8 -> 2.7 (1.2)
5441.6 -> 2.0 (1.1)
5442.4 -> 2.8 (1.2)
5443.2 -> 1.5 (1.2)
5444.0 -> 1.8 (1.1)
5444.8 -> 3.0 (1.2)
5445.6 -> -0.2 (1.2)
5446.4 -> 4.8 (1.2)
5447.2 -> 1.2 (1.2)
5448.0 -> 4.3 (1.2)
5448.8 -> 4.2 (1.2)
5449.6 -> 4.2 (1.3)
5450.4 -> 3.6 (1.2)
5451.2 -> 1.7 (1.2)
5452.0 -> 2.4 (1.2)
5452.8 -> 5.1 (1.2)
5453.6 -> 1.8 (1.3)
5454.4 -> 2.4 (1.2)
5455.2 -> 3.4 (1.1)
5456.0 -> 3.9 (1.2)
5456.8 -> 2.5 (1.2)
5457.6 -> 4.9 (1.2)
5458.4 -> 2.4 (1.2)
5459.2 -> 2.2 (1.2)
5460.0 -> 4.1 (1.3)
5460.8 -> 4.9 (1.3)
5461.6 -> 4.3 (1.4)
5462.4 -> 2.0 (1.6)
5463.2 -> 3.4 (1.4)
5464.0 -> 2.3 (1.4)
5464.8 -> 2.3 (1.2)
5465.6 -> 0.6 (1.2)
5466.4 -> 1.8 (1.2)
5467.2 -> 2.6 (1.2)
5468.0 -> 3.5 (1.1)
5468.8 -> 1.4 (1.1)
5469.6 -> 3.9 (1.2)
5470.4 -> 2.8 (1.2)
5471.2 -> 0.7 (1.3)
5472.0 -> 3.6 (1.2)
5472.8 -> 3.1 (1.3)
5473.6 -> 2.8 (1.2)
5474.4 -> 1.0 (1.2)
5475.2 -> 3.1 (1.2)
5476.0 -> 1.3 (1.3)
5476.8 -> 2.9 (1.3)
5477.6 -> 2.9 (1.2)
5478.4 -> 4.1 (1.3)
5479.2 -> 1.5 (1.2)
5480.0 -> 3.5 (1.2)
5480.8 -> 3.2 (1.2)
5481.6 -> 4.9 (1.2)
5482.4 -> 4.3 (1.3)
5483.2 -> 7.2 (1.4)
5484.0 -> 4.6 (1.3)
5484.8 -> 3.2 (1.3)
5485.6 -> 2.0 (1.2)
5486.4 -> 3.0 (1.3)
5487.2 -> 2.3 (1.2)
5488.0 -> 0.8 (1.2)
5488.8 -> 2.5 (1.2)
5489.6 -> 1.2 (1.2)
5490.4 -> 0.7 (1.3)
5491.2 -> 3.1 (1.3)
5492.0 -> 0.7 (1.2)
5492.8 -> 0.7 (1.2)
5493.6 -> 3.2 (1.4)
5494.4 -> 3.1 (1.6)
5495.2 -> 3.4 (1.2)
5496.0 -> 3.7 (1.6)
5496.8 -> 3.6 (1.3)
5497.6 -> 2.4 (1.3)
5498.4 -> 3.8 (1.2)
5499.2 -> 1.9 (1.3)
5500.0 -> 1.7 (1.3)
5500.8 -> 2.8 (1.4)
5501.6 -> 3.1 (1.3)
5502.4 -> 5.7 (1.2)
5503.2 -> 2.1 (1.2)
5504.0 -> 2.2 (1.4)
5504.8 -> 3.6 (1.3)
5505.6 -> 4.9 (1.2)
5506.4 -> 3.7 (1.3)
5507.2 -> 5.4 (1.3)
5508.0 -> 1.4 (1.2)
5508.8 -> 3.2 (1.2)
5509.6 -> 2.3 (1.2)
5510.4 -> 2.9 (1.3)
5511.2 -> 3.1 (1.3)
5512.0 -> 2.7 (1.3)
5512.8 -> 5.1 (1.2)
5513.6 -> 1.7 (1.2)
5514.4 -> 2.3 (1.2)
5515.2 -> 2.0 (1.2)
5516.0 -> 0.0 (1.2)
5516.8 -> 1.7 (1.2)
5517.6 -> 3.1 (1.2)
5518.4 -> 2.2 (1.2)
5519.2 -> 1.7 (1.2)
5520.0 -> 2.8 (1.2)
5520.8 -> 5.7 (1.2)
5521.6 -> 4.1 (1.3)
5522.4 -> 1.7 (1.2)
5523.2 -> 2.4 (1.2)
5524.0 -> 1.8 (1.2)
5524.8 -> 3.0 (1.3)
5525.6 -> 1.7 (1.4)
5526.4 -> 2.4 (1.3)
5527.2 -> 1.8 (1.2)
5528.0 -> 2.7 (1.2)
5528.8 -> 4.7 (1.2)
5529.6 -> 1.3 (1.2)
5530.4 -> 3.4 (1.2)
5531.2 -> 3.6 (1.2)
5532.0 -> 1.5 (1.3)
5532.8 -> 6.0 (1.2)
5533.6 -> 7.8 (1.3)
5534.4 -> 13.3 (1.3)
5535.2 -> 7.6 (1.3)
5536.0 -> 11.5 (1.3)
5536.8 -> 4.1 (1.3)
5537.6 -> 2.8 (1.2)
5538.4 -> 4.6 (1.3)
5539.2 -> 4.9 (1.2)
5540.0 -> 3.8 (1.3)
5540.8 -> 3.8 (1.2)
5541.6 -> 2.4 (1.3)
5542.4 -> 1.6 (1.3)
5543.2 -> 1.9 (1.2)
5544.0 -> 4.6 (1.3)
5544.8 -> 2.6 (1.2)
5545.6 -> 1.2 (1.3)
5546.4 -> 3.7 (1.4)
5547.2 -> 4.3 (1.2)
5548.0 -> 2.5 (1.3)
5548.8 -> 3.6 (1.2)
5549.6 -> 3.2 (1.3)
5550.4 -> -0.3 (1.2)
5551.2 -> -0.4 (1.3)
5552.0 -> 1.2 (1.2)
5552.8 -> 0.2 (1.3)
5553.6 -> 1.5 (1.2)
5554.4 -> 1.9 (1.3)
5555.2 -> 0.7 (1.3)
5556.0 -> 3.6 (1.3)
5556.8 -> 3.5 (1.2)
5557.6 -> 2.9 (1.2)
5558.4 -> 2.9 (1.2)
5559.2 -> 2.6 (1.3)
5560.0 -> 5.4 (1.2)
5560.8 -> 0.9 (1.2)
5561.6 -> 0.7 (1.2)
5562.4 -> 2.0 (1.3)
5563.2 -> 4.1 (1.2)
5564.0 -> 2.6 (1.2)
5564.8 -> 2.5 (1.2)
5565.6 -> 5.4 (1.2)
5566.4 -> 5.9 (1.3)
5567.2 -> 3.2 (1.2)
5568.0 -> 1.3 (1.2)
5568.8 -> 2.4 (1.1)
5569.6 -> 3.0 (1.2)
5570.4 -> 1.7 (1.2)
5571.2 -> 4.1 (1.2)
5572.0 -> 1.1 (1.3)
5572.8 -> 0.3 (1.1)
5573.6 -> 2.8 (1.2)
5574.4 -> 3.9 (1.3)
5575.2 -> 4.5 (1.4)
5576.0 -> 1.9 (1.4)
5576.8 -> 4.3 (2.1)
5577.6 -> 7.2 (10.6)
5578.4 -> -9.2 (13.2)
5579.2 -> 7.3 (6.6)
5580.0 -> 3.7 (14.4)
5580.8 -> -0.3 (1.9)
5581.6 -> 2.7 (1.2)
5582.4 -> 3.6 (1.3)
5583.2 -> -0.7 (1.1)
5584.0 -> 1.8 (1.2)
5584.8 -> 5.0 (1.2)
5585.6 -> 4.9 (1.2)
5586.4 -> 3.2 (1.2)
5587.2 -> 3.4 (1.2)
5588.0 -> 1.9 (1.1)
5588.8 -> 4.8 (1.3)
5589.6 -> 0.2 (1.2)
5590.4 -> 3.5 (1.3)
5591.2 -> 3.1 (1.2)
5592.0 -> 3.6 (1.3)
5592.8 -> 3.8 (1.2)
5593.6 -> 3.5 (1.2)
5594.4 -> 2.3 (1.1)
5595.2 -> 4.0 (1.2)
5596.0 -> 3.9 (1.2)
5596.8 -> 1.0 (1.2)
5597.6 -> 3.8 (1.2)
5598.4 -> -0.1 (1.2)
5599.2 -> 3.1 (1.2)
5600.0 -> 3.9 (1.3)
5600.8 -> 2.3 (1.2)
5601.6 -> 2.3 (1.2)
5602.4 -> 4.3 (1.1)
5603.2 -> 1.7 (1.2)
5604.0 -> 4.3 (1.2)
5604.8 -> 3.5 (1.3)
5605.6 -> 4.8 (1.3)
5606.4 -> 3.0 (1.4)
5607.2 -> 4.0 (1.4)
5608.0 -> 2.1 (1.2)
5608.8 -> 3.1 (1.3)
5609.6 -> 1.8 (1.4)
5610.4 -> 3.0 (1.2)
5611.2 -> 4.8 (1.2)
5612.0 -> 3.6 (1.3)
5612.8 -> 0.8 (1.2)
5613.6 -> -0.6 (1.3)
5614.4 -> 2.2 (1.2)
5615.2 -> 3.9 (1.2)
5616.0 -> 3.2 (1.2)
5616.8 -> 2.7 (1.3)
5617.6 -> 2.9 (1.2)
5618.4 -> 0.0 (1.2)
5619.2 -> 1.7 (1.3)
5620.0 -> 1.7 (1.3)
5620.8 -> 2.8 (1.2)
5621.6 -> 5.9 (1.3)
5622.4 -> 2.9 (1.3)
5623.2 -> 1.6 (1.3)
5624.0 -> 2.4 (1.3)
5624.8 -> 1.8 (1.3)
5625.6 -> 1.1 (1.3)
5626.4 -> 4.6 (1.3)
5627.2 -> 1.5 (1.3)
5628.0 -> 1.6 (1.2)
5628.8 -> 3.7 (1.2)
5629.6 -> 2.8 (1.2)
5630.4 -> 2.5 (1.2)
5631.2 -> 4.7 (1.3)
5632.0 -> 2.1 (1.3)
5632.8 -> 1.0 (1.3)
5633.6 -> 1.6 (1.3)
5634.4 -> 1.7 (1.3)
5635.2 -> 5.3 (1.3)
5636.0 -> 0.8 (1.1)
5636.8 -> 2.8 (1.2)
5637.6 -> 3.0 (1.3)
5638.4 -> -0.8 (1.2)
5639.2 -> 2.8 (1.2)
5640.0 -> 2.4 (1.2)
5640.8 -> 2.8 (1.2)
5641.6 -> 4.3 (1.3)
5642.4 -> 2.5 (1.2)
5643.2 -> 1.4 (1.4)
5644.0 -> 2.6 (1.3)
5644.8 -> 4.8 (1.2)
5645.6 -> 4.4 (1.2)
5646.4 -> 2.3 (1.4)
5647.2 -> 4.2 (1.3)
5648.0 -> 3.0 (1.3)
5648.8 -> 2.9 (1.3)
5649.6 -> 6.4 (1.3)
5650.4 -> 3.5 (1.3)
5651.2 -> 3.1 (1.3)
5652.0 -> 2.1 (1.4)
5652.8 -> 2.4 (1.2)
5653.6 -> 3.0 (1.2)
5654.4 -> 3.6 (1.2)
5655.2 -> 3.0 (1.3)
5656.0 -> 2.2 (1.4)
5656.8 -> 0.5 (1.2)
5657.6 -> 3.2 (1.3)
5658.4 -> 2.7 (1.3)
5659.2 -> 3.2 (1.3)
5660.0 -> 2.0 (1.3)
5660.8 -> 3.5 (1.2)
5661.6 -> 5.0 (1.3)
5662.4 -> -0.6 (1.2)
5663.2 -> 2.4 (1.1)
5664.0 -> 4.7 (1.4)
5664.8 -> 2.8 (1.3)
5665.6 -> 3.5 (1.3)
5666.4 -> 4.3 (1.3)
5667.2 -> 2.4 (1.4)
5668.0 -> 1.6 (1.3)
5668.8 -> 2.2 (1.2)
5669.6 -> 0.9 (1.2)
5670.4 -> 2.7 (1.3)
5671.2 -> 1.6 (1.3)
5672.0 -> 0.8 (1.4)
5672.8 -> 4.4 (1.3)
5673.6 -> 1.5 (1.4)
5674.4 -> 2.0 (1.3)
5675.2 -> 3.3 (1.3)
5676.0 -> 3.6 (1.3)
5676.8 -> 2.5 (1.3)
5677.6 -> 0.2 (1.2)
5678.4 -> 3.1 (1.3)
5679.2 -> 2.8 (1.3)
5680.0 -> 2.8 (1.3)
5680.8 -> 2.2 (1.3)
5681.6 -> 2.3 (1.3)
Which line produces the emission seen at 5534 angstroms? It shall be [O III] 5007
